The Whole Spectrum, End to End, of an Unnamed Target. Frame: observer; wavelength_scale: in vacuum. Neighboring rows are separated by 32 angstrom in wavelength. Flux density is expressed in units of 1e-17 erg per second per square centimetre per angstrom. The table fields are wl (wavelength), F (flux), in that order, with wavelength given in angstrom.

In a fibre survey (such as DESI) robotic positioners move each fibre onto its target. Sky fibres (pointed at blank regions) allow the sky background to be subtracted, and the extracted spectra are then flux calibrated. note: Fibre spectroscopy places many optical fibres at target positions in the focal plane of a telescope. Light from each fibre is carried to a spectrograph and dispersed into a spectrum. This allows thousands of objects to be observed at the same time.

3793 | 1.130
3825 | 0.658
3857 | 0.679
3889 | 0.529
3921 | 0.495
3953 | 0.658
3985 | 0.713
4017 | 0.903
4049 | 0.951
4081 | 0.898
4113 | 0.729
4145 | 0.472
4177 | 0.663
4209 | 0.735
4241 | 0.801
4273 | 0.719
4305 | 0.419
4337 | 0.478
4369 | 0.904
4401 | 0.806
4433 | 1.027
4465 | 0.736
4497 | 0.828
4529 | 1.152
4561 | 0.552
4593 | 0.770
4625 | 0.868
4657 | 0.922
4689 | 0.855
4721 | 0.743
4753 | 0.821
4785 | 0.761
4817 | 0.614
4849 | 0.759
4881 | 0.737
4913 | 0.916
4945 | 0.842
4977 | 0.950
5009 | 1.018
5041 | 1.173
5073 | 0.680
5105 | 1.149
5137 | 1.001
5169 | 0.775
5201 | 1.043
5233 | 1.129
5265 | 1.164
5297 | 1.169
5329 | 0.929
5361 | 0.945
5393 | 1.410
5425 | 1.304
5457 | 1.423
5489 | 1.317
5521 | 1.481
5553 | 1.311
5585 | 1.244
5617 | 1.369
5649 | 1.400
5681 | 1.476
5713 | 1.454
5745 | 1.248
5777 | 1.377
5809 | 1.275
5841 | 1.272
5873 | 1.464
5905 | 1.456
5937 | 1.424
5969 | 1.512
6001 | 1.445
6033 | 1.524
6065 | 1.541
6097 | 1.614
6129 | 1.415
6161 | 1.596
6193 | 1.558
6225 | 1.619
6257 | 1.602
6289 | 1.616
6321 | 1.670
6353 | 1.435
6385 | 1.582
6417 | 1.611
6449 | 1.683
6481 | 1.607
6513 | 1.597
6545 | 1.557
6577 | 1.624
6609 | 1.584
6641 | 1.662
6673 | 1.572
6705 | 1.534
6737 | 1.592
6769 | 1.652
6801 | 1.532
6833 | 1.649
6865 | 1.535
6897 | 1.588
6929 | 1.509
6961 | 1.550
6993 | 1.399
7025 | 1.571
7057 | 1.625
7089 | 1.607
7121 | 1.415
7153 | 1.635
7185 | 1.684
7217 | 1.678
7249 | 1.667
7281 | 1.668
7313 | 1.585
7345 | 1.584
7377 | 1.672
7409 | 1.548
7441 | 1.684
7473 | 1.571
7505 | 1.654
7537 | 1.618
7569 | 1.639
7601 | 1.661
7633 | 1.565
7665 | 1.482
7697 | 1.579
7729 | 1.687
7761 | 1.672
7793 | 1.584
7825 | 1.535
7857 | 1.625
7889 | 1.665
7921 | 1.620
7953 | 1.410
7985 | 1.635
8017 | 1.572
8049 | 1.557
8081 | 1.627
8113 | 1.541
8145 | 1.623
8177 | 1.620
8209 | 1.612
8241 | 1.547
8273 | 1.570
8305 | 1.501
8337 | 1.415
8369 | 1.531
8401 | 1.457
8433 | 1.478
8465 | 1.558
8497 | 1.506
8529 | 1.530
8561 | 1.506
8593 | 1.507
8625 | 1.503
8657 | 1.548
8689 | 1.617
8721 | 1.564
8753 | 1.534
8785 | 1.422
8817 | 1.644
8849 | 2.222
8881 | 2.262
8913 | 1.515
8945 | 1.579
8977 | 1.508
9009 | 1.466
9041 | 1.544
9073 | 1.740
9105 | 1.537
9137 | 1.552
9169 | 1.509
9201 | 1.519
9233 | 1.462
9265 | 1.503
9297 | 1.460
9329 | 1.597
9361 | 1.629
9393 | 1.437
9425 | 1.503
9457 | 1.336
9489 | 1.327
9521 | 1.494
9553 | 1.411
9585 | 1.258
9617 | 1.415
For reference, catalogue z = 0.35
